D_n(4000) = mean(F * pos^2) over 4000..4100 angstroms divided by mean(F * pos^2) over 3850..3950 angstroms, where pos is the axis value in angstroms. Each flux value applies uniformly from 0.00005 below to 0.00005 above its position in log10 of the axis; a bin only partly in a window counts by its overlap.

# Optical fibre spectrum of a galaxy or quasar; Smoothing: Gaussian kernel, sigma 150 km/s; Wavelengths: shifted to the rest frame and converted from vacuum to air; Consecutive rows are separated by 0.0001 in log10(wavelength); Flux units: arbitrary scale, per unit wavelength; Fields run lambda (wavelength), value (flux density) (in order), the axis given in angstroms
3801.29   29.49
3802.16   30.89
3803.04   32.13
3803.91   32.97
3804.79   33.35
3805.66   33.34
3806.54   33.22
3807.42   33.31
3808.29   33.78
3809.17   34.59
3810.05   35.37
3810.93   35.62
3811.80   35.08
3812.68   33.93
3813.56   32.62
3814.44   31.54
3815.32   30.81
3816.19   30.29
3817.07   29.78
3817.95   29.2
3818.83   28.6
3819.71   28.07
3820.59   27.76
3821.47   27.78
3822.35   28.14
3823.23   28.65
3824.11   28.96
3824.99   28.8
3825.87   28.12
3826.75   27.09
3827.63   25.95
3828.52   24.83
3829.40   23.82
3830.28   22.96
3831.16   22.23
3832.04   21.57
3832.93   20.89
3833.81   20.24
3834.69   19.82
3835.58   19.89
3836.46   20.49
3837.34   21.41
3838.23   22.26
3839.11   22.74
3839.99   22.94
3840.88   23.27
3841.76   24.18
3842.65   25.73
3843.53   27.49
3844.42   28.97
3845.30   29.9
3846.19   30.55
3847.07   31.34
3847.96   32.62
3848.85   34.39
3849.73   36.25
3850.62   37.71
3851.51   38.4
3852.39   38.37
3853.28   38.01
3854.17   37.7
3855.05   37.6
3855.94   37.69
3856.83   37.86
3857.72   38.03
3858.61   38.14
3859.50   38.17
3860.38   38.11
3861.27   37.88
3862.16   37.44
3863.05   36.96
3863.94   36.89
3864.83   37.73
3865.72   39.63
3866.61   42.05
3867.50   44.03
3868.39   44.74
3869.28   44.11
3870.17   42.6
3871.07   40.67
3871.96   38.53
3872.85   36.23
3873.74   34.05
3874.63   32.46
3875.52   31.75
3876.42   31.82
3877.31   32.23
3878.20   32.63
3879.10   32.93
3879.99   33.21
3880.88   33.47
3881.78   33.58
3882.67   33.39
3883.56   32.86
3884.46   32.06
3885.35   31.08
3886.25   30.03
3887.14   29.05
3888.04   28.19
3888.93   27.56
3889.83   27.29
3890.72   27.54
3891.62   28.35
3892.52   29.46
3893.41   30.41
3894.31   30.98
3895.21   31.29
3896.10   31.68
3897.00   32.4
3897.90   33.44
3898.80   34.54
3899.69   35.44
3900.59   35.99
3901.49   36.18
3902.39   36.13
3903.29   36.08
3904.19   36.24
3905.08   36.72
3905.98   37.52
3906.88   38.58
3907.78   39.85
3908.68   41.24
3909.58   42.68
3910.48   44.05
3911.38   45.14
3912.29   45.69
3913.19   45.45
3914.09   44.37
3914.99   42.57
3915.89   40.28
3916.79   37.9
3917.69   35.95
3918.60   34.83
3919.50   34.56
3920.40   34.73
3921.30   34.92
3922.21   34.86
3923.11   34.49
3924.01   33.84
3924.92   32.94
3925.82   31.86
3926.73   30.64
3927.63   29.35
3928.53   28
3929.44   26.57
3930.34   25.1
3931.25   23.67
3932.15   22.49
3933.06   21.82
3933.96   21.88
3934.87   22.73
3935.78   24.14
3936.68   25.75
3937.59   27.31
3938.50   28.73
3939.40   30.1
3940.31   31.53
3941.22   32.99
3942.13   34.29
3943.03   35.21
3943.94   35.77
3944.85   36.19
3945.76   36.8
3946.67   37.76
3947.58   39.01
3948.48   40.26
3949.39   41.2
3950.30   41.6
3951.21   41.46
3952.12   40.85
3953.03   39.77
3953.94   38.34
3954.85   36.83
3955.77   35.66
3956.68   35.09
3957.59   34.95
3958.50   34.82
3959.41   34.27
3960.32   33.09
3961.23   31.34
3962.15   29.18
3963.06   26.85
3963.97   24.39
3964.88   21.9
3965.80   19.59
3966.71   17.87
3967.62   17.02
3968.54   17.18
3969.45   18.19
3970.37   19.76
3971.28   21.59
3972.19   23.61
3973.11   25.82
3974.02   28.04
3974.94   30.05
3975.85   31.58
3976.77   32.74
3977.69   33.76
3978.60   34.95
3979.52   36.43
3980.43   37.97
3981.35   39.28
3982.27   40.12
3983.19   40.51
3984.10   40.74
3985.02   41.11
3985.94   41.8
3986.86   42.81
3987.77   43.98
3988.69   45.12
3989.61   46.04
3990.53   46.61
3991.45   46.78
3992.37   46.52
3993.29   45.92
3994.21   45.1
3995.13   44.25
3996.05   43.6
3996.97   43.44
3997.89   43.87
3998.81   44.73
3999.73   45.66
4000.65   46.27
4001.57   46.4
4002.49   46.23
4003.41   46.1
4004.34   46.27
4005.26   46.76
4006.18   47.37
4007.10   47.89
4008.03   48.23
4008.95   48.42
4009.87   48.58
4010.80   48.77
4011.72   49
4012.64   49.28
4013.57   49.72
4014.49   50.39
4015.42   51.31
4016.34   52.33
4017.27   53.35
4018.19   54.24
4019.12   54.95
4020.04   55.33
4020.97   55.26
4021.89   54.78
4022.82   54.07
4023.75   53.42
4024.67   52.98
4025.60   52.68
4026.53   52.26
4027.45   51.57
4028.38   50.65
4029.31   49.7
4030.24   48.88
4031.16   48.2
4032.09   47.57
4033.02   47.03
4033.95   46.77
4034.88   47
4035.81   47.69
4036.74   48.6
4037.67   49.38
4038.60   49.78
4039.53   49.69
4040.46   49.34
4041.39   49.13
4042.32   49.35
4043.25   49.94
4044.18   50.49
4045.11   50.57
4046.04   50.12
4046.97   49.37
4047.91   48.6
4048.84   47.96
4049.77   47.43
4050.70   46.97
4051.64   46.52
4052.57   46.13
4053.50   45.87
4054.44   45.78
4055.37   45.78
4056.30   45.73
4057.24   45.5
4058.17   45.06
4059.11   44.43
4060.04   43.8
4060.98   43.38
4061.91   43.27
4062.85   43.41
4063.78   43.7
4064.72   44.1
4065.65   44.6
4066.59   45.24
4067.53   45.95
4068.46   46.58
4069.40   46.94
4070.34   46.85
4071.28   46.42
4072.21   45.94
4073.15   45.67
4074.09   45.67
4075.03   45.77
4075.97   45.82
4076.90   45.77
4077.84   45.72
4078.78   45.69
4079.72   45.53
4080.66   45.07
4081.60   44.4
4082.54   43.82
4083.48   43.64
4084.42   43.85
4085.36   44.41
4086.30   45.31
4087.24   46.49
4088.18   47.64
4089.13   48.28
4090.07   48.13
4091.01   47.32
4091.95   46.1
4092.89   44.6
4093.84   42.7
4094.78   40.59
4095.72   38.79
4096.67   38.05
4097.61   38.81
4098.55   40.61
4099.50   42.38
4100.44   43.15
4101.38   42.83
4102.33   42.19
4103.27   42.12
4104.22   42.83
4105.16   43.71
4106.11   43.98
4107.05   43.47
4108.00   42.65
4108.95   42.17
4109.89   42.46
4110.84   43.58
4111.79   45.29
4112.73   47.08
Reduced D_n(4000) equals 1.47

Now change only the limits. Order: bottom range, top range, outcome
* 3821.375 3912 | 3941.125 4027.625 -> 1.31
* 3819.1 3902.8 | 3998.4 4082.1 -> 1.66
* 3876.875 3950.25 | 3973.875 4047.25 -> 1.46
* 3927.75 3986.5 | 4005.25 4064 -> 1.63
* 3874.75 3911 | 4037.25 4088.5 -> 1.51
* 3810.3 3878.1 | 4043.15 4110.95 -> 1.59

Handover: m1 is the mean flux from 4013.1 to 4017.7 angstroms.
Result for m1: 51.3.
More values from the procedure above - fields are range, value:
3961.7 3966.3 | 24.3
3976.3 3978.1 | 33.1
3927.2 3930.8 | 27.2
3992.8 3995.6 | 45.1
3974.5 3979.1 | 32.7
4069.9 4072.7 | 46.4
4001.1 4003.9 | 46.2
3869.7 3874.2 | 38.4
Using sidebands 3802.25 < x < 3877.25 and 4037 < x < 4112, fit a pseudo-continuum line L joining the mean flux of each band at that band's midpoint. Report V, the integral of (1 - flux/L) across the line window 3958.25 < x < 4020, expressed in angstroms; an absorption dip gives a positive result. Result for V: 1.8 angstroms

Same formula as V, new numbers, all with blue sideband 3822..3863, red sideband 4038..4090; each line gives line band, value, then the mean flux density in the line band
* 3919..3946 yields 4.7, 30.1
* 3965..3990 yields 5.0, 32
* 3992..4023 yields -4.8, 48.6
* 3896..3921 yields -2.7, 38.3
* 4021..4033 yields -2.2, 51.4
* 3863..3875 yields -3.0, 39.5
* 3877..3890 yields 0.5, 31.4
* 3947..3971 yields 4.5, 31.1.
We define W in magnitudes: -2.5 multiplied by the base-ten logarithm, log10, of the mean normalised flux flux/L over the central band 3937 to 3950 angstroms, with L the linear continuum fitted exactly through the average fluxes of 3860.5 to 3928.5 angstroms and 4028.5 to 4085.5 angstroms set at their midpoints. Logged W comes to 0.122 mag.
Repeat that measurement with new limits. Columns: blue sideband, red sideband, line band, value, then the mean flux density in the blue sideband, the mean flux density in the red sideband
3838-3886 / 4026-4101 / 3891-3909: 0.07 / 34.6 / 46.2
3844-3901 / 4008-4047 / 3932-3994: 0.30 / 34.7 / 50.5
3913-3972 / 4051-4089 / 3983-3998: -0.20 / 31.5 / 45.3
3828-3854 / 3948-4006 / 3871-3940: -0.05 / 27.1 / 36.6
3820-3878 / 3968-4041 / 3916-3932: 0.18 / 31.7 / 44.4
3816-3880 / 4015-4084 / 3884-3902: 0.13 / 31.6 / 48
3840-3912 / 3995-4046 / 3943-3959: 0.12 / 34.8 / 49.3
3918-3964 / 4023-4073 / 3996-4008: -0.12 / 32.5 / 47.6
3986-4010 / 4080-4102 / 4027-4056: -0.08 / 45.8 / 43.8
